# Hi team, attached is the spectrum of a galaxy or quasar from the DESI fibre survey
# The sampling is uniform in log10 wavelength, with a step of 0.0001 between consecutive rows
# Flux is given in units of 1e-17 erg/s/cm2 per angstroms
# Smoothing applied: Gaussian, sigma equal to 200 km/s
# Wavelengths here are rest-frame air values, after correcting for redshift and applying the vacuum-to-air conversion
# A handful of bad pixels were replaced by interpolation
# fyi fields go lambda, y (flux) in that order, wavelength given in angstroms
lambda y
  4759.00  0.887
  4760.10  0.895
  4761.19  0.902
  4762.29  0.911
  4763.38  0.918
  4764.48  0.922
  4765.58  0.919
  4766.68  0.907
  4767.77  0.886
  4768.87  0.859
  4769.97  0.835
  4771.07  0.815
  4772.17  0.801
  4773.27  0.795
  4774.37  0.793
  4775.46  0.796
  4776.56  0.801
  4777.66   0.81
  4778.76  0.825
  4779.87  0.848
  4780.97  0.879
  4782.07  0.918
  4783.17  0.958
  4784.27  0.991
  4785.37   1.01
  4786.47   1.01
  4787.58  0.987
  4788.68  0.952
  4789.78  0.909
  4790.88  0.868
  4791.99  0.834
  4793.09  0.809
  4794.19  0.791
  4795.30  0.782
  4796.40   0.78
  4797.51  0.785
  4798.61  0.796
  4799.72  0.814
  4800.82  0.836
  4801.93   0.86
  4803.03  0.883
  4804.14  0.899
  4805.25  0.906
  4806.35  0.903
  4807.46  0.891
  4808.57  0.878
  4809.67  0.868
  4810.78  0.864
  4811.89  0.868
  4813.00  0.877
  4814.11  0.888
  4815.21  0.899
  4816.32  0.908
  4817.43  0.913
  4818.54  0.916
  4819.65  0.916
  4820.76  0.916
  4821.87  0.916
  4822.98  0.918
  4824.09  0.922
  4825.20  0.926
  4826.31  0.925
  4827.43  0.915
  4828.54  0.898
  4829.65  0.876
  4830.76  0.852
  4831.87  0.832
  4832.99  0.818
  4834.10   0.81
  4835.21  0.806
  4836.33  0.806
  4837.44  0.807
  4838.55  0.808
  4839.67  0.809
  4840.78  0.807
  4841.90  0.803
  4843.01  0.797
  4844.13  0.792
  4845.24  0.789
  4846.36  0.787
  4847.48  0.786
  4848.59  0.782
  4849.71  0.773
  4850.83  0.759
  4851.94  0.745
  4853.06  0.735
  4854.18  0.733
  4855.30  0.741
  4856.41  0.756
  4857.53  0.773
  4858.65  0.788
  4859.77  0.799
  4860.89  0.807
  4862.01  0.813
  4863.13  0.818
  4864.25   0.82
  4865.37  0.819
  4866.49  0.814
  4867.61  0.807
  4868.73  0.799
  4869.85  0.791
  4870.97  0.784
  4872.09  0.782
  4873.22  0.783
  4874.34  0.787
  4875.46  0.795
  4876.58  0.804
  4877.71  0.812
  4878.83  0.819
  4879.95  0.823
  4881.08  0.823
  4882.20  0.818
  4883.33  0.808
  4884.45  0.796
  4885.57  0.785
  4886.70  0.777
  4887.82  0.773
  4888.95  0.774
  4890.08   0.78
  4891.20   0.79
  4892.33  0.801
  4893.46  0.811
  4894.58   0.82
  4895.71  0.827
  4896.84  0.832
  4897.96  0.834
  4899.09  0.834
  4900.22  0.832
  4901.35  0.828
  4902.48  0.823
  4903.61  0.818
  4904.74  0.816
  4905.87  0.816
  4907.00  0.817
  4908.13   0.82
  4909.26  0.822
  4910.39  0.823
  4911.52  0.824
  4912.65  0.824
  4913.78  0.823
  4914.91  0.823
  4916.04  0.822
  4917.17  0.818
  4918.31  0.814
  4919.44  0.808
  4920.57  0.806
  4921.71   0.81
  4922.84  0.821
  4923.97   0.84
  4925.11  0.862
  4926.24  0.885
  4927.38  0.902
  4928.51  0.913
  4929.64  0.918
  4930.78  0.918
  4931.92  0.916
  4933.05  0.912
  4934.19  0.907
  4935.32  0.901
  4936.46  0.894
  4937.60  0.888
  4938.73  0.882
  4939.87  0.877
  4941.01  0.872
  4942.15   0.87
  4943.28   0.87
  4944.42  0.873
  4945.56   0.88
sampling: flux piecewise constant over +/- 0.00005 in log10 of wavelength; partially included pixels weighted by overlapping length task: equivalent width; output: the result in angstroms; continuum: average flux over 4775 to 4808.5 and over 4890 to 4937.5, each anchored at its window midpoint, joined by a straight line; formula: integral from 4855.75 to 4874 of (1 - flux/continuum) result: 1.2 angstroms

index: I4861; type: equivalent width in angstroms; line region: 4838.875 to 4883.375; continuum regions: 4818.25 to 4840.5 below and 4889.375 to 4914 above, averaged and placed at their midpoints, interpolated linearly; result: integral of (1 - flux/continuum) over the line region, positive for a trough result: 2.9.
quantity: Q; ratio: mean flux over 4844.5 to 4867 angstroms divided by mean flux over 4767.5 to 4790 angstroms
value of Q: 0.89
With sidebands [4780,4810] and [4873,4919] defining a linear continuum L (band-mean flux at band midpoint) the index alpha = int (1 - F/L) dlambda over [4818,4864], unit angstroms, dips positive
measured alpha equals 1.4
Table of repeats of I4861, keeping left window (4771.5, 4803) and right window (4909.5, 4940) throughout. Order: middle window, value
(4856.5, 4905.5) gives 3.11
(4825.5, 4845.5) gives 0.63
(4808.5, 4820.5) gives -0.45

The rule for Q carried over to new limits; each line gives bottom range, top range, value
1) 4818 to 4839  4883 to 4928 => 0.94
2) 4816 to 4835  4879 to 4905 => 0.91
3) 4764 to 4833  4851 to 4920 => 0.92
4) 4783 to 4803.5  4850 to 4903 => 0.91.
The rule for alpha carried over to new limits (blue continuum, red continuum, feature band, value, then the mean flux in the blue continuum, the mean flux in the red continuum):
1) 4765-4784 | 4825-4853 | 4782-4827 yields -2.9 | 0.852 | 0.817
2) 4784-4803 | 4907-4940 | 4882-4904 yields 1.3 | 0.87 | 0.857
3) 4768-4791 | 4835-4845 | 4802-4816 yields -0.7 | 0.879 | 0.803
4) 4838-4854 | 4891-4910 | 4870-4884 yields 0.0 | 0.782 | 0.82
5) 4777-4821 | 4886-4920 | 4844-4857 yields 1.3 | 0.881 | 0.814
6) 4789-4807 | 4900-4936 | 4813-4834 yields -1.3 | 0.843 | 0.847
